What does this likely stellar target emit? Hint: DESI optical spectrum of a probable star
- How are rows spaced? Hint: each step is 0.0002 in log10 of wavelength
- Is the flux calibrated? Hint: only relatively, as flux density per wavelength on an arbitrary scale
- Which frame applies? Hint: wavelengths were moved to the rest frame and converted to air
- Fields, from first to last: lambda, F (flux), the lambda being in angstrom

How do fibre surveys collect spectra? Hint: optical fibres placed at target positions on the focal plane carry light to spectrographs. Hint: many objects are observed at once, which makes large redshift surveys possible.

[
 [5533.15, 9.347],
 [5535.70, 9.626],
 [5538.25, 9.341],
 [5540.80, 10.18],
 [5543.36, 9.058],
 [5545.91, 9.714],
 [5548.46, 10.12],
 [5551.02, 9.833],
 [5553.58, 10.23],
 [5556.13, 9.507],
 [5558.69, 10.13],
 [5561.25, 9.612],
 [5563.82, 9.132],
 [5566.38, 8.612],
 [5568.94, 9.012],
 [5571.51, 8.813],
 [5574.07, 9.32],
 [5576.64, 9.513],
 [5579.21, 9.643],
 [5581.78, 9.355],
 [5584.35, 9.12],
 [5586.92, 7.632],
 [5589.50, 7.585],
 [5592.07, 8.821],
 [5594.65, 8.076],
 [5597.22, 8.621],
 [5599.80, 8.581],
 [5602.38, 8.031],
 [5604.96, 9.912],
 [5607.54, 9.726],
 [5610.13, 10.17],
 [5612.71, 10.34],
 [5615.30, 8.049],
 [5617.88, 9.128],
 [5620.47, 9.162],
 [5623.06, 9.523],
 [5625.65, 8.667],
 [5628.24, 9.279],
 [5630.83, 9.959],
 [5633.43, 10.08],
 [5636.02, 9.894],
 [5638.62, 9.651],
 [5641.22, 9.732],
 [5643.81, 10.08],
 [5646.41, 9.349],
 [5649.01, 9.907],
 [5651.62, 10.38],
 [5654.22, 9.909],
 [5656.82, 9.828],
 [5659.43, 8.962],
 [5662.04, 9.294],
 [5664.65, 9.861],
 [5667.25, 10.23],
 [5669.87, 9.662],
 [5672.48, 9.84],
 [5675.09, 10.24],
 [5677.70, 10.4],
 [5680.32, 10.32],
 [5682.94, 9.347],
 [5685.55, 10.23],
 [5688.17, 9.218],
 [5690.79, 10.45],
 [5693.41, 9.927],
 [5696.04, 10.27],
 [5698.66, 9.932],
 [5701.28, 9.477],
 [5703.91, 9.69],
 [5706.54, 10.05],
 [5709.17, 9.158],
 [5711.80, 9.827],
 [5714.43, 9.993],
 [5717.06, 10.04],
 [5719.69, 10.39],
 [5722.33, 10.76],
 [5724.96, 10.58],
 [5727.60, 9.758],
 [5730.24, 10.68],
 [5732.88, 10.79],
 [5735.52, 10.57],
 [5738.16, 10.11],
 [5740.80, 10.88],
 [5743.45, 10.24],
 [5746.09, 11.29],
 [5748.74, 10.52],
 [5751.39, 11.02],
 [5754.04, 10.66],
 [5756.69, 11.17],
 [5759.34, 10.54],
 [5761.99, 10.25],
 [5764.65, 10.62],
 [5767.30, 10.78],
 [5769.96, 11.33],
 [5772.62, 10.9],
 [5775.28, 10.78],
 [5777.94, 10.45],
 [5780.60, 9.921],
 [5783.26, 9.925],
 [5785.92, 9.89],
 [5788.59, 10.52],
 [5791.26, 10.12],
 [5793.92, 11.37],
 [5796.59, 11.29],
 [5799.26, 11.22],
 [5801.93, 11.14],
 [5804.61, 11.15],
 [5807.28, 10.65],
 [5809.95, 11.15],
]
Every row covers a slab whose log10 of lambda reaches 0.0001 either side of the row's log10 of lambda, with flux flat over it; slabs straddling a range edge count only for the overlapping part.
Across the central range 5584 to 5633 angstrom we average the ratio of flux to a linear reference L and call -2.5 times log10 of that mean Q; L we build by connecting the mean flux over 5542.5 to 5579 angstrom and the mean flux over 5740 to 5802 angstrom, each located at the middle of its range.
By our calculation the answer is 0.09 mag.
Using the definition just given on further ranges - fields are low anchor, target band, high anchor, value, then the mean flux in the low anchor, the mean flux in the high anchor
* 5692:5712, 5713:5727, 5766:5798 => -0.04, 9.79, 10.6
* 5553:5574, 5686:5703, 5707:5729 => 0.01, 9.35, 10.1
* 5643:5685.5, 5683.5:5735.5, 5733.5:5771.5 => 0.02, 9.86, 10.7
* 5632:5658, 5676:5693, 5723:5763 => 0.02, 9.88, 10.6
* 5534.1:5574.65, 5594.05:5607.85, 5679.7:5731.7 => 0.10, 9.52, 10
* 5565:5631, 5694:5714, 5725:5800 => 0.03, 9.01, 10.6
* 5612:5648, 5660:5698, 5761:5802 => -0.01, 9.48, 10.6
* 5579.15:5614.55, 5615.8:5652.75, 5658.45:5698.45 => -0.02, 8.93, 9.89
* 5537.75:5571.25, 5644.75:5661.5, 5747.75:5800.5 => 0.04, 9.56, 10.7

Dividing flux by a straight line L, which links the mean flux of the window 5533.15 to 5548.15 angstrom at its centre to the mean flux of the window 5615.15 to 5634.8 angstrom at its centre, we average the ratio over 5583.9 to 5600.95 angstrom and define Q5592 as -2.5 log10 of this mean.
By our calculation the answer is 0.14 mag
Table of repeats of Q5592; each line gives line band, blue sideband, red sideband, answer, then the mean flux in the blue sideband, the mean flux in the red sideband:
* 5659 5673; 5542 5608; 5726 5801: 0.02 mag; 9.14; 10.6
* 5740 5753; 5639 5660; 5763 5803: -0.04 mag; 9.79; 10.7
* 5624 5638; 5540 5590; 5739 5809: 0.02 mag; 9.32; 10.7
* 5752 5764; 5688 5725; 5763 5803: -0.02 mag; 9.99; 10.7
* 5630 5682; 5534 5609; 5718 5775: 0.00 mag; 9.2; 10.7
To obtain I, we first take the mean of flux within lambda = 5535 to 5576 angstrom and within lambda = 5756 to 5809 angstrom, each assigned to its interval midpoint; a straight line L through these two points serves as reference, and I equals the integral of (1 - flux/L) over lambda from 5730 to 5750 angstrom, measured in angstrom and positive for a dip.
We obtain -0.3 angstrom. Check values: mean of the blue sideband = 9.51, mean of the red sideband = 10.7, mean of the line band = 10.6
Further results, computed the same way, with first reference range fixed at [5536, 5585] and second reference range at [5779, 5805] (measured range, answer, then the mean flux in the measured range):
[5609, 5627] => 0.91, 9.29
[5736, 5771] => -0.90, 10.7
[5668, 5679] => 0.01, 10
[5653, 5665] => 0.52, 9.54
